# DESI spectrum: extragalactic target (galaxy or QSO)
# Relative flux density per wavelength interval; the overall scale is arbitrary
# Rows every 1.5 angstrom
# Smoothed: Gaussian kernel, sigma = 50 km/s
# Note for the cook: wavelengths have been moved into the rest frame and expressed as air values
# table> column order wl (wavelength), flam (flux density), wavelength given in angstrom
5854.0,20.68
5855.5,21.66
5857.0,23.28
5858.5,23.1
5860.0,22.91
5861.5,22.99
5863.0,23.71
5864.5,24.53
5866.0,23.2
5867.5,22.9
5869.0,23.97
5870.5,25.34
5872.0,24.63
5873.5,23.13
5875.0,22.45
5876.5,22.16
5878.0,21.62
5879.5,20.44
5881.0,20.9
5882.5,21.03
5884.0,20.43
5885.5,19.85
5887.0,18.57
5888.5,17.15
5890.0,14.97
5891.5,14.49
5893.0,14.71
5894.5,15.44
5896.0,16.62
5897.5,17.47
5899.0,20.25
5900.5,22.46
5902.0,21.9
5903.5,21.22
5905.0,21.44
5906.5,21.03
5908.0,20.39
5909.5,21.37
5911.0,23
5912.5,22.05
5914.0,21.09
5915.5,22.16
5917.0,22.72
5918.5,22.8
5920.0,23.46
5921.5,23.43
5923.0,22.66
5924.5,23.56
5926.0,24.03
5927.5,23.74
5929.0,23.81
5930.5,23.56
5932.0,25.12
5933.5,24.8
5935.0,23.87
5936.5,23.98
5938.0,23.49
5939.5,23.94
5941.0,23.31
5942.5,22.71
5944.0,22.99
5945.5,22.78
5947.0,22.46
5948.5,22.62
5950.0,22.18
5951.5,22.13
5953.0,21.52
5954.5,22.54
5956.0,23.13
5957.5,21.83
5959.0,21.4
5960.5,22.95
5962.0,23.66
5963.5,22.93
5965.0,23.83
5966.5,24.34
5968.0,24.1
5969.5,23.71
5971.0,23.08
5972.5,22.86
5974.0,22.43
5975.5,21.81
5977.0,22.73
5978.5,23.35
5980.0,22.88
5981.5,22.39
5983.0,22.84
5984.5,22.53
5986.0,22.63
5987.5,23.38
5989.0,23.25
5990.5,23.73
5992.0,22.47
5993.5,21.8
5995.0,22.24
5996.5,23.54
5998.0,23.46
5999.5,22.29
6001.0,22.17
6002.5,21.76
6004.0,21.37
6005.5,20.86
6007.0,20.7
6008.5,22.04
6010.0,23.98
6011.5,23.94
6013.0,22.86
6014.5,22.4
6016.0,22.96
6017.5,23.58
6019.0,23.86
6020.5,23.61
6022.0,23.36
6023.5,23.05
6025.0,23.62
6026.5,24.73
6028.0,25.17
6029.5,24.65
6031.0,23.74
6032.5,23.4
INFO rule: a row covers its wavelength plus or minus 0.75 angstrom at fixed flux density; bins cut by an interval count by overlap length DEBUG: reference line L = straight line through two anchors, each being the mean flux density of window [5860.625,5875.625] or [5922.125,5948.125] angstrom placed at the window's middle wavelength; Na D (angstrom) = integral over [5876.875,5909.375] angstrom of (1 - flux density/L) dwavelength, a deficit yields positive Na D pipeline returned 6.05 angstrom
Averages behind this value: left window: 23.7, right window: 23.6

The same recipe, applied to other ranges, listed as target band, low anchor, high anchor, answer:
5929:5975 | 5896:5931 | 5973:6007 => -1.8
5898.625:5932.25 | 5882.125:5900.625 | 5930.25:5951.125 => -3.3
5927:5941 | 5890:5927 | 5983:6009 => -1.8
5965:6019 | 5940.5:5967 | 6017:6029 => 1.3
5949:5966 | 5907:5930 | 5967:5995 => 0.2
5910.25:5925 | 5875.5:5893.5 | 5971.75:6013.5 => -1.9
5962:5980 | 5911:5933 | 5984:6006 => -0.4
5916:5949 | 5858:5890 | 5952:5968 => -1.3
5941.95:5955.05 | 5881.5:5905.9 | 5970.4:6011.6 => -1.0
